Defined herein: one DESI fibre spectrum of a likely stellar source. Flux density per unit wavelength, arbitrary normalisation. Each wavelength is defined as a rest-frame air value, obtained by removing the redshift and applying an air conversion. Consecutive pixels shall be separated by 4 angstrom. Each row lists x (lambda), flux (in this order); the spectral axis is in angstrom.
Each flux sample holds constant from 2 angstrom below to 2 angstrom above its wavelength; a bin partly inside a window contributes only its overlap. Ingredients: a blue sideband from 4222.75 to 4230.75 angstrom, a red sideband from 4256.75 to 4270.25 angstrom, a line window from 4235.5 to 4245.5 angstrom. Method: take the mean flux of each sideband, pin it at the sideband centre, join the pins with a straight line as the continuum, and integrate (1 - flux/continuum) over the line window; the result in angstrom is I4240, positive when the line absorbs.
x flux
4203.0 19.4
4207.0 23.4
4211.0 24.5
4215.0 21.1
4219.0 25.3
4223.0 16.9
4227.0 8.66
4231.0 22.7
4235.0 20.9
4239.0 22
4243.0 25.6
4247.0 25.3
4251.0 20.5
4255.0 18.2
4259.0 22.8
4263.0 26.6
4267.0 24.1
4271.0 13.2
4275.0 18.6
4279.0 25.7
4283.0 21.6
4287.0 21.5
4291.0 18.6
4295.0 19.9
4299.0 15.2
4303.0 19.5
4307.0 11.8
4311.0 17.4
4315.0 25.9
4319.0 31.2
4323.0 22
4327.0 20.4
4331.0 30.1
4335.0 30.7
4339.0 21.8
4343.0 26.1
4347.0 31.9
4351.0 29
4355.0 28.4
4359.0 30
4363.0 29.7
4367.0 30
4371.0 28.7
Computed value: -3.4 angstrom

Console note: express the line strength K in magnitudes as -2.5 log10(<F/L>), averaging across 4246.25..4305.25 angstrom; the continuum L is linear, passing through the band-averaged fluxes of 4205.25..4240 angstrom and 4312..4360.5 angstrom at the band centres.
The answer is 0.14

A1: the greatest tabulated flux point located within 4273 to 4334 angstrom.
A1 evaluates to 31.2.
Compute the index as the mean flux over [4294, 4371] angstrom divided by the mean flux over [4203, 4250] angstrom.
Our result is 1.17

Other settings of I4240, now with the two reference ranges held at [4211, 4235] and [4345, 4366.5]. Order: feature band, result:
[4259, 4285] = 1.8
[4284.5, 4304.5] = 4.8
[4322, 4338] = 1.2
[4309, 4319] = 1.2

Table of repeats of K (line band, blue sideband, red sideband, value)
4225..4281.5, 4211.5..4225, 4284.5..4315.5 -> -0.05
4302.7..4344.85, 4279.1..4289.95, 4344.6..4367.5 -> 0.13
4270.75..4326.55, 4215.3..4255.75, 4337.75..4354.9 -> 0.21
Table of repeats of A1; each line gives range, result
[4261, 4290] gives 26.6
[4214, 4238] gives 25.3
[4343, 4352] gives 31.9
